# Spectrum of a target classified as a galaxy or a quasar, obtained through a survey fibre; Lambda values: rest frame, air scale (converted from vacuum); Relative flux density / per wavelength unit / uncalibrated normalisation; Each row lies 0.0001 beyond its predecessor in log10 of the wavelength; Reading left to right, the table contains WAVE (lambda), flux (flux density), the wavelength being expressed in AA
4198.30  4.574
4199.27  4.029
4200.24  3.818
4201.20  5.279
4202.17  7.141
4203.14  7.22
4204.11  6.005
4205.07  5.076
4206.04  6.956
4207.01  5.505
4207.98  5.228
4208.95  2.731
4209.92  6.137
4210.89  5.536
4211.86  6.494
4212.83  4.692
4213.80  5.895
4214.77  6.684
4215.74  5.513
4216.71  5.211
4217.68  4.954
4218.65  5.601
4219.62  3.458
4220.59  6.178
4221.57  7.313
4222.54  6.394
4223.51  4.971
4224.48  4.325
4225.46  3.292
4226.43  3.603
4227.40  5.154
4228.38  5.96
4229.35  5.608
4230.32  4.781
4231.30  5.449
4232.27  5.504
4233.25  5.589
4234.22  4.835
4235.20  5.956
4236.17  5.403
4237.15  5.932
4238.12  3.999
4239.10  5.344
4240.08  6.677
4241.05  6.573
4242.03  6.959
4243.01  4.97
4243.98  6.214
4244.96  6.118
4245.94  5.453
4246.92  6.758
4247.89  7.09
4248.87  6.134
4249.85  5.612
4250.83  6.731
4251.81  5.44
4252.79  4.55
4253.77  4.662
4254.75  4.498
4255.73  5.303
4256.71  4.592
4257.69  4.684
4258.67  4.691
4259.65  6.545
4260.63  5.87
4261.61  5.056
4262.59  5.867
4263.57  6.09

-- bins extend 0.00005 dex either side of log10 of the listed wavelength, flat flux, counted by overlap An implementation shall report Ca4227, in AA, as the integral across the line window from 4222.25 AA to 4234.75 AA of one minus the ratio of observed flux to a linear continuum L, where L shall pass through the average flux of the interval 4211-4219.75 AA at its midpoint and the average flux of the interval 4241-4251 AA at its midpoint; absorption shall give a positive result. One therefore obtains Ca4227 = 1.7 AA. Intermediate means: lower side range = 5.48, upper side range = 6.2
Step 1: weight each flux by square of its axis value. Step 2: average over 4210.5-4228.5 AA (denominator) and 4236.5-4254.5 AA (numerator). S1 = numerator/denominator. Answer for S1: 1.11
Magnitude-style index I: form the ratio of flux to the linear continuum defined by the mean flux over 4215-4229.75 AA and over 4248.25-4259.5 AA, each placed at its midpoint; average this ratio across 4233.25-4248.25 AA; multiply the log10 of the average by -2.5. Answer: -0.13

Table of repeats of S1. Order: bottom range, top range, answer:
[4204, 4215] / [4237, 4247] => 1.08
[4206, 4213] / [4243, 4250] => 1.17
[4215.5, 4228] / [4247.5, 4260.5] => 1.09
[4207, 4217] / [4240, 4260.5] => 1.07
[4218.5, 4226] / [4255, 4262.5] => 1.04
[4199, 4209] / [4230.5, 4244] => 1.04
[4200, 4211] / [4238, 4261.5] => 1.03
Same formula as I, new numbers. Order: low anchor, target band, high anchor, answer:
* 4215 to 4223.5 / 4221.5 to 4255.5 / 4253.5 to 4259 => -0.079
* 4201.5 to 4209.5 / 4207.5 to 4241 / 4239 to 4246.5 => 0.112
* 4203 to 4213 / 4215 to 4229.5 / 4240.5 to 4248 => 0.127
